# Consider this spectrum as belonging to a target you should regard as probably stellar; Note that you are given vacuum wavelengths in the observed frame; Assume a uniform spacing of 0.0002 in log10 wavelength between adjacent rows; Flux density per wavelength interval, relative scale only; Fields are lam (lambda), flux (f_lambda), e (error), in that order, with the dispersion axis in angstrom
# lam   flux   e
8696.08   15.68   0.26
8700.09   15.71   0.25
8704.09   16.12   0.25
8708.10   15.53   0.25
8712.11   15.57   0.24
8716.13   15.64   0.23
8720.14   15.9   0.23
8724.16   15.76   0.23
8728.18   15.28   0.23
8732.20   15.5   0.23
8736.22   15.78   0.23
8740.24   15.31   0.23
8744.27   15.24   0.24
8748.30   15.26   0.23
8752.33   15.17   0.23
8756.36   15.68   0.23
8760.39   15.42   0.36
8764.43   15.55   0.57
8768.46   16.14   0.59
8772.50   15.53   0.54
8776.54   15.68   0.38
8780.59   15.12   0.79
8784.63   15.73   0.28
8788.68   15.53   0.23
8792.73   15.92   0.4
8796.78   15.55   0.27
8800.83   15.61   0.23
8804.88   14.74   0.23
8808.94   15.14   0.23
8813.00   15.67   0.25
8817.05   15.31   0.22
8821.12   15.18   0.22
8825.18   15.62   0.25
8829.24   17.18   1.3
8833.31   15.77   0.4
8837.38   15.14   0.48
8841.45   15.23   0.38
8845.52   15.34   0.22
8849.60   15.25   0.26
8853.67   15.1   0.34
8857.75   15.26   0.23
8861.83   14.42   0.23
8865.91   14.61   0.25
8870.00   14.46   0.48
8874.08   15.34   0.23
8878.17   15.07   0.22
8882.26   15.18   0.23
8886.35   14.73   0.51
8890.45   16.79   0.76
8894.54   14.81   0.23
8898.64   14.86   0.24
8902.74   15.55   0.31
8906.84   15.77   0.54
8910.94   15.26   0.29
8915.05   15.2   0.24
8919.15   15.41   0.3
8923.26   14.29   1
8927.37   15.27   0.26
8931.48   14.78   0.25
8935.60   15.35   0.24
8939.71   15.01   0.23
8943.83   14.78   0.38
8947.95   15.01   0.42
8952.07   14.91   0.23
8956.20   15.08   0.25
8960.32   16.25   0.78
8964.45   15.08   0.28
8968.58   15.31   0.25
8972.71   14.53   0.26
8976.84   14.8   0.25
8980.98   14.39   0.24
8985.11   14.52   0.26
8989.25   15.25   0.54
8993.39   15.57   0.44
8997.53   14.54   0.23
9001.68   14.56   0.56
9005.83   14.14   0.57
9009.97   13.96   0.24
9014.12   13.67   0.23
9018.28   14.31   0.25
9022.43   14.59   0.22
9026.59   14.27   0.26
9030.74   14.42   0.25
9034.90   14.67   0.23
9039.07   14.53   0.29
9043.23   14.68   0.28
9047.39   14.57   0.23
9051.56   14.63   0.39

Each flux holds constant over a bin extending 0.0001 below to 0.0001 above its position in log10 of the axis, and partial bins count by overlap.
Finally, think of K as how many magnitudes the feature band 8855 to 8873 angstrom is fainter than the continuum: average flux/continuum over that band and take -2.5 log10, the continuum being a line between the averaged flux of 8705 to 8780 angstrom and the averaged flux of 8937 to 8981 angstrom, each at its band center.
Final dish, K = 0.038 mag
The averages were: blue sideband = 15.6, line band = 14.7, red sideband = 15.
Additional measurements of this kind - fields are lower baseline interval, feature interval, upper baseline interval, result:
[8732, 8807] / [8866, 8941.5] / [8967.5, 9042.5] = -0.01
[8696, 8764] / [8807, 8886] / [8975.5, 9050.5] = -0.01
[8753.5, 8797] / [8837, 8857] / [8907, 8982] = 0.01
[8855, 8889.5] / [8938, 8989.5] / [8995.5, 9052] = -0.03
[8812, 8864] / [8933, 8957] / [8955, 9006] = 0.00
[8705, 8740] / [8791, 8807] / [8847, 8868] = -0.02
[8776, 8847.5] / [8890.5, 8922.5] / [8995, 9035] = -0.03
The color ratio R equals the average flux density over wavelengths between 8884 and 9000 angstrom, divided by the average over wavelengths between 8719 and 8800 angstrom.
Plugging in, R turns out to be 0.97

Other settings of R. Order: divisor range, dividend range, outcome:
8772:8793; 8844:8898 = 0.97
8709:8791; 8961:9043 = 0.94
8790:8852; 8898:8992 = 0.97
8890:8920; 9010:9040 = 0.93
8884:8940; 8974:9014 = 0.96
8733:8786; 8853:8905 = 0.97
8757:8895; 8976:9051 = 0.94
